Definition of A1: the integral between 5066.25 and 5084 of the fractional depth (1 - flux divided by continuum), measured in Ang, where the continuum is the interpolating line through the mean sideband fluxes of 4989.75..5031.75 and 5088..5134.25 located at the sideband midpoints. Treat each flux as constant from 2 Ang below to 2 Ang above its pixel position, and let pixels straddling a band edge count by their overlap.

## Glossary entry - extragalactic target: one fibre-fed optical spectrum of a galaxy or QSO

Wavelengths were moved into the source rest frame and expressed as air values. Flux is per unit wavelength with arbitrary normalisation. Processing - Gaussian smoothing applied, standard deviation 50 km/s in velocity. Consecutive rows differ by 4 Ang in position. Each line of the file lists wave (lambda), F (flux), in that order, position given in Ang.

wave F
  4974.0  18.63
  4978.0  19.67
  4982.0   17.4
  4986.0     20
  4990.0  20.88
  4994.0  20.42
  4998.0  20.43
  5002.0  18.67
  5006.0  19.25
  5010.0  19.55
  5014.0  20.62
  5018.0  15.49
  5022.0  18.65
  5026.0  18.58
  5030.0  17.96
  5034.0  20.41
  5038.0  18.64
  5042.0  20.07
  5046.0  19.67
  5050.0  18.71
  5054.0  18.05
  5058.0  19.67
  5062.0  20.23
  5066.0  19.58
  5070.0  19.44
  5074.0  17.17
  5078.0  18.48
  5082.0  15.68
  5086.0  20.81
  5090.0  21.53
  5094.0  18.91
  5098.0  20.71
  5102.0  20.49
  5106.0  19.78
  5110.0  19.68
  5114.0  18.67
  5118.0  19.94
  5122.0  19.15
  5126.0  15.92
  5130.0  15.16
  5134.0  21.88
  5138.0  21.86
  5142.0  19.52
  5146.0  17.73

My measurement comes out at 1.2 Ang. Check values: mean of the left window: 19.1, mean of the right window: 19.2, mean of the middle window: 17.9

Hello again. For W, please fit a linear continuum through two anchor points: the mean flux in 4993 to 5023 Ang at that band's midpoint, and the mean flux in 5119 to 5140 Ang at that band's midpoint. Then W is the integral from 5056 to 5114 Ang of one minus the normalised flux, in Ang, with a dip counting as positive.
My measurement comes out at -1.4 Ang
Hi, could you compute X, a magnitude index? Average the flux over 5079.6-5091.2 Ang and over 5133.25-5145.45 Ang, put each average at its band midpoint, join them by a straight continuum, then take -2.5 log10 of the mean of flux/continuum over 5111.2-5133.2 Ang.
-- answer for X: 0.118 mag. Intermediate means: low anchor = 19.2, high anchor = 20.6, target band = 18.1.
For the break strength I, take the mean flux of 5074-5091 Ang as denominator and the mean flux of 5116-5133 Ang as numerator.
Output 0.9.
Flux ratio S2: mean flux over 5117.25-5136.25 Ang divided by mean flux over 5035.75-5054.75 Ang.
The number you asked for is 1.0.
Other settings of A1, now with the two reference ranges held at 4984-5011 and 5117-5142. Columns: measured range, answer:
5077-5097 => 0.1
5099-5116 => -0.5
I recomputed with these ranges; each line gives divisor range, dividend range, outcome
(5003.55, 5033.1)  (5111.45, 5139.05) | 1.01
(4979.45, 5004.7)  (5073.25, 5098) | 0.97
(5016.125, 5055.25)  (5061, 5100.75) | 1.03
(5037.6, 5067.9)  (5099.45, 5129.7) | 0.98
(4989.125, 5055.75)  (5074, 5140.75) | 1.00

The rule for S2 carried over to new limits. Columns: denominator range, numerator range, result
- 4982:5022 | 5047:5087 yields 0.97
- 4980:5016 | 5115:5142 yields 0.97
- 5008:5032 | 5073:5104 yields 1.04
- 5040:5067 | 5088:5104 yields 1.05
